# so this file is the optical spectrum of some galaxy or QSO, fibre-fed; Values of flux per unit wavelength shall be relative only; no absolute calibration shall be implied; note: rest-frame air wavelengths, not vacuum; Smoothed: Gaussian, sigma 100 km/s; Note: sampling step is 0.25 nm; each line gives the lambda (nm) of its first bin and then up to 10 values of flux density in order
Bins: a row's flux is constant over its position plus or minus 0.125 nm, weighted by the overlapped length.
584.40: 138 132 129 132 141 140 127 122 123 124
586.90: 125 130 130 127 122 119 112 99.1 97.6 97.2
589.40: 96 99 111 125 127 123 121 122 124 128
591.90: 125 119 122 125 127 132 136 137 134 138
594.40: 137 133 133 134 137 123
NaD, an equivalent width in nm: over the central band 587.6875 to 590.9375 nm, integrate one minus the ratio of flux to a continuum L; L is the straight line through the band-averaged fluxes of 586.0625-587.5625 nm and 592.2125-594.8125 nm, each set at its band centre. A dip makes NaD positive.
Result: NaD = 0.42 nm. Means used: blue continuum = 126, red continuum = 132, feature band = 112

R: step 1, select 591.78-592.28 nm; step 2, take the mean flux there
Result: 122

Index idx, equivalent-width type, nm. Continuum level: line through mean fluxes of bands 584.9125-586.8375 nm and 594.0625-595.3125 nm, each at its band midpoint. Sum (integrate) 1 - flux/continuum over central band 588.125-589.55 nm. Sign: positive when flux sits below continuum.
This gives 0.32 nm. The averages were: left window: 130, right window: 135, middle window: 102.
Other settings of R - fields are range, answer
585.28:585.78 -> 140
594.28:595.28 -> 134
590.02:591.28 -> 124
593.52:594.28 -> 136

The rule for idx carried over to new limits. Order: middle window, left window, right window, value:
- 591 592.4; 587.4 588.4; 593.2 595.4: 0.07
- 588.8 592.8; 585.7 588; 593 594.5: 0.46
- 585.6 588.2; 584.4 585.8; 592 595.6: 0.16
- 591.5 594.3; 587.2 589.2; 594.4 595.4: -0.02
